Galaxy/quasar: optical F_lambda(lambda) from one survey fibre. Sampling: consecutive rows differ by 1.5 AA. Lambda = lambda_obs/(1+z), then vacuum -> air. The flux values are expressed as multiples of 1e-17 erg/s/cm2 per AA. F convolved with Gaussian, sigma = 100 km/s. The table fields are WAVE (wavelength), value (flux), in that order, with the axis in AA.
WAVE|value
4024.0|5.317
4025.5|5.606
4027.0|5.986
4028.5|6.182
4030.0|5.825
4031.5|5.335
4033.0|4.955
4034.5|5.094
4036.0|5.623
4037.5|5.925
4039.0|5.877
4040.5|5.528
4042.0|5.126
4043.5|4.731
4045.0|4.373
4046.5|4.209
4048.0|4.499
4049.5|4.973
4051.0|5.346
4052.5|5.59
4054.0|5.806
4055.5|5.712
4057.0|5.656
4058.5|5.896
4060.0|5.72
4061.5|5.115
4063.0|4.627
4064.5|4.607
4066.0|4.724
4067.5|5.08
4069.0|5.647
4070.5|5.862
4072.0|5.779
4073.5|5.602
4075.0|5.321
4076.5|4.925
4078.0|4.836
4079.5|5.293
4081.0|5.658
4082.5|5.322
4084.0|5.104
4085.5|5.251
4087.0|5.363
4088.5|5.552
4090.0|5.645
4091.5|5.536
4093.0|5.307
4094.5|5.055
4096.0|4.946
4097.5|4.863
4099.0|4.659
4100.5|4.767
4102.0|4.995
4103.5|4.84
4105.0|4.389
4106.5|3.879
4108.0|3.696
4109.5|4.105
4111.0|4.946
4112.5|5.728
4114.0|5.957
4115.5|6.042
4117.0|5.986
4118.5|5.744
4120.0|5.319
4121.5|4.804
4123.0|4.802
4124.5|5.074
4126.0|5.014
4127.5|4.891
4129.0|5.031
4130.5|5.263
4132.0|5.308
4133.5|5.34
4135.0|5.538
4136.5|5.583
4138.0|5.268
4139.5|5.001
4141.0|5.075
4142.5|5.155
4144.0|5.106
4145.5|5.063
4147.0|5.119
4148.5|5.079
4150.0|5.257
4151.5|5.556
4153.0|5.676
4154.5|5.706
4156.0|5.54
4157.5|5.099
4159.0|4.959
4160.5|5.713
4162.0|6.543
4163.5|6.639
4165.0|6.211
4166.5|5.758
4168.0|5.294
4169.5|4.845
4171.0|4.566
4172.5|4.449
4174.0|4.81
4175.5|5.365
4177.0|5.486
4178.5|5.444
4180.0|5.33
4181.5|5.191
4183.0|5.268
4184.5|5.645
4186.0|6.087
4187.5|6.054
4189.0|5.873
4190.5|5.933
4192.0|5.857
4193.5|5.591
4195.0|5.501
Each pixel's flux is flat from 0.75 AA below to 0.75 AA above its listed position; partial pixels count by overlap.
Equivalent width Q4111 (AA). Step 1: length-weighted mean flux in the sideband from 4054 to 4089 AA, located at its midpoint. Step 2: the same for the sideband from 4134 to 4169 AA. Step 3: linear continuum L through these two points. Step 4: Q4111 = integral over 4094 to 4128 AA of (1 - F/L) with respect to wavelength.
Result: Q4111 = 2.69 AA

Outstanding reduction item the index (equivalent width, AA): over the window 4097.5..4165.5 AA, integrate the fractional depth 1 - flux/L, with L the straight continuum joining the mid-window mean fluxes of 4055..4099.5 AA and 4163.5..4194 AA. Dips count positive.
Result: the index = 2.1 AA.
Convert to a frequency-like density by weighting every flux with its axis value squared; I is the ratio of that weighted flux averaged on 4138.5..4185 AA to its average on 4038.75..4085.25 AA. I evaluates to 1.07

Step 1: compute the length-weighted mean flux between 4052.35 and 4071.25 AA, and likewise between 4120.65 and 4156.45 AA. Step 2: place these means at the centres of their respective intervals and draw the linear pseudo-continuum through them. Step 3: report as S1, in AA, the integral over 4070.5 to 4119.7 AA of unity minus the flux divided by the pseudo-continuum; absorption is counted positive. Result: 1.29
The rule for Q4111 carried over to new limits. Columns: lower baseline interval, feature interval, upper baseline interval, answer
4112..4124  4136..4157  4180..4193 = 1.18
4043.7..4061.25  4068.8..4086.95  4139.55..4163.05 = -0.36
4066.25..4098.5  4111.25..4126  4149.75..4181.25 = -0.23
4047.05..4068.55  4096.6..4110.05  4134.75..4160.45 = 2.01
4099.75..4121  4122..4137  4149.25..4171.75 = 0.17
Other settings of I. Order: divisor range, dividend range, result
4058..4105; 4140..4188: 1.08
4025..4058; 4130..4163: 1.05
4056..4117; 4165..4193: 1.10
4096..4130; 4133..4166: 1.12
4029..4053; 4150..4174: 1.12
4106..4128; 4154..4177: 1.09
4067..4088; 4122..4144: 0.99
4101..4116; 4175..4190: 1.20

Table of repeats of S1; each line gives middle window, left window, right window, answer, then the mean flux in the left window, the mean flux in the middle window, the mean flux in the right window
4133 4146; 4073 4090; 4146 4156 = 0.4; 5.3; 5.24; 5.4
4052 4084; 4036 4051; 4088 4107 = -2.2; 5.07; 5.36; 4.96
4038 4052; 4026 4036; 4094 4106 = 1.1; 5.57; 4.99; 4.79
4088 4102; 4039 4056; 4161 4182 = 0.3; 5.11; 5.13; 5.43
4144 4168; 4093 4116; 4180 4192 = -0.8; 4.86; 5.57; 5.71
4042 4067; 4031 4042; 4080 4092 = 1.6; 5.46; 5.1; 5.42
